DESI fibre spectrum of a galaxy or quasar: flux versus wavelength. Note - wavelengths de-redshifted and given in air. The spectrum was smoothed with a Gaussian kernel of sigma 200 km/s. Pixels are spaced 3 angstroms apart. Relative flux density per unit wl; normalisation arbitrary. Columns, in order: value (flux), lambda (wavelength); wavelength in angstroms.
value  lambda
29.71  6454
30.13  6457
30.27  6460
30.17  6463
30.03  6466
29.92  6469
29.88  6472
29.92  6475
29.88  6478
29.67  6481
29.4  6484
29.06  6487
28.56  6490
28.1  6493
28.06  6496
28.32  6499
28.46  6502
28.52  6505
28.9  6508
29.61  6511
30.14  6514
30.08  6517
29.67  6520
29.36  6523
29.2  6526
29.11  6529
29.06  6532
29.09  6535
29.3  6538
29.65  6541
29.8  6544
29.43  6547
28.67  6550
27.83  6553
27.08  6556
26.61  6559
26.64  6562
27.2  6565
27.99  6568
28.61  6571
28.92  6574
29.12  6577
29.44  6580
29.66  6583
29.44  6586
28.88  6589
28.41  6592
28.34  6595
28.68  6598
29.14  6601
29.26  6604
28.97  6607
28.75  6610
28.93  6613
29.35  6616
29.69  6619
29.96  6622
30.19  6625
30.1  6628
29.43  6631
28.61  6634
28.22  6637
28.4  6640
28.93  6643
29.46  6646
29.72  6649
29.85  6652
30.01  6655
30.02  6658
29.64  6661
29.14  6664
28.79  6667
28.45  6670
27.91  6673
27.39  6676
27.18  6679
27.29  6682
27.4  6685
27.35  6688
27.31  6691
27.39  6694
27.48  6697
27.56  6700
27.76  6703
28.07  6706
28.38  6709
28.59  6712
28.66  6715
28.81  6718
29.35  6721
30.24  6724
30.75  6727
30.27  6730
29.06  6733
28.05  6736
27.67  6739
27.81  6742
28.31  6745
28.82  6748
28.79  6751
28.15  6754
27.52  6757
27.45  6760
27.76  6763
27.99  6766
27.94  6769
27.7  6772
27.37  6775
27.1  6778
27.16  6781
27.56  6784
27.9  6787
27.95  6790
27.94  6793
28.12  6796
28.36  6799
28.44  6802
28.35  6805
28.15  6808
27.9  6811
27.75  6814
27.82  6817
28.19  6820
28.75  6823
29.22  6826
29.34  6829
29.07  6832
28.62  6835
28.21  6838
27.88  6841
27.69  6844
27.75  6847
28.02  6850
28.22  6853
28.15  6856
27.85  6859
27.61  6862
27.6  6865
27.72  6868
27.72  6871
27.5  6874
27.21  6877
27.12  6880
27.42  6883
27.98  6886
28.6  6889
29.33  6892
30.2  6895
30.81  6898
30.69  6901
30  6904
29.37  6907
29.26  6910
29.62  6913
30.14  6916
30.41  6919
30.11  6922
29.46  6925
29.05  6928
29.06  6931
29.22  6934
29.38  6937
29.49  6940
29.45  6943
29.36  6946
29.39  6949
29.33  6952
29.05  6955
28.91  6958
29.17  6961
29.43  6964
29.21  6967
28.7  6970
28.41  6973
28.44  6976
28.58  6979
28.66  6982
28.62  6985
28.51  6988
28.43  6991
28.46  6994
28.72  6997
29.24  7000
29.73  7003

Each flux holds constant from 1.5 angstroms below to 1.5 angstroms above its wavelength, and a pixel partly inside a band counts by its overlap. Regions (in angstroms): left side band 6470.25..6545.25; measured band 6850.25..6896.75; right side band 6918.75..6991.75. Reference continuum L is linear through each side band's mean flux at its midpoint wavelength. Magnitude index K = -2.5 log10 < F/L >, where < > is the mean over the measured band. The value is 0.04 mag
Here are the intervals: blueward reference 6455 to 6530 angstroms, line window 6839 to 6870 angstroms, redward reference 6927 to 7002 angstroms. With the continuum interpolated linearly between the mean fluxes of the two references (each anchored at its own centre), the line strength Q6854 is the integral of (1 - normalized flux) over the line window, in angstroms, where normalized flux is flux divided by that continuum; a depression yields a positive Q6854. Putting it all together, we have 1.3 angstroms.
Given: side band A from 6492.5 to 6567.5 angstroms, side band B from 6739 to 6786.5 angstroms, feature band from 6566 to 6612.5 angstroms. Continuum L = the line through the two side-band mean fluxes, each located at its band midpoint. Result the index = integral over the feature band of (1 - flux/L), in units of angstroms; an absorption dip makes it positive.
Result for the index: -0.7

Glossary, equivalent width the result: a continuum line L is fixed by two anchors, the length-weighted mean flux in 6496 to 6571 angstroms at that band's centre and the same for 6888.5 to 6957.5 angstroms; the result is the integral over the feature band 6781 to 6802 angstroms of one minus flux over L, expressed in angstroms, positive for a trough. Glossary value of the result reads 1.0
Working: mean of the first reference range 28.7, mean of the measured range 27.9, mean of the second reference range 29.6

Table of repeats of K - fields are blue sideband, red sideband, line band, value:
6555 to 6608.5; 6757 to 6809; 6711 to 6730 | -0.06 mag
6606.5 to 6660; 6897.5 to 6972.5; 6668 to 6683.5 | 0.07 mag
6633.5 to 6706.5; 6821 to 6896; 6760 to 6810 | 0.02 mag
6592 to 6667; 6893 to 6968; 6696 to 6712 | 0.05 mag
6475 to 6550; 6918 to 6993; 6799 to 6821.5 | 0.04 mag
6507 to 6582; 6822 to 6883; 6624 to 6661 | -0.03 mag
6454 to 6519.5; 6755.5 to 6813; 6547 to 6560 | 0.05 mag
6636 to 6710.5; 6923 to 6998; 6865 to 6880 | 0.05 mag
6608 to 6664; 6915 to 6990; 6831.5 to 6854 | 0.04 mag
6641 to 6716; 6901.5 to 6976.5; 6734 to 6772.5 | 0.02 mag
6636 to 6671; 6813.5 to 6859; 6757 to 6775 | 0.04 mag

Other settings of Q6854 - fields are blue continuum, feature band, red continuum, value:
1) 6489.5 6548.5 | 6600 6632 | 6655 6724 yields -0.90 angstroms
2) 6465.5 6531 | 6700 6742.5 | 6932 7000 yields 0.46 angstroms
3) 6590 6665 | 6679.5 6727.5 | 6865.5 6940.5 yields 1.63 angstroms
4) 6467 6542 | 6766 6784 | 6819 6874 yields 0.57 angstroms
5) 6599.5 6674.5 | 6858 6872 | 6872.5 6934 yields 0.71 angstroms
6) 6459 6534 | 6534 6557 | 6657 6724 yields 0.12 angstroms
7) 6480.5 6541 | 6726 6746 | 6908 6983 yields 0.25 angstroms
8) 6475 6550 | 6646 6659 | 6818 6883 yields -0.51 angstroms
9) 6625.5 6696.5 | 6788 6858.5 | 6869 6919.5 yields 1.52 angstroms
